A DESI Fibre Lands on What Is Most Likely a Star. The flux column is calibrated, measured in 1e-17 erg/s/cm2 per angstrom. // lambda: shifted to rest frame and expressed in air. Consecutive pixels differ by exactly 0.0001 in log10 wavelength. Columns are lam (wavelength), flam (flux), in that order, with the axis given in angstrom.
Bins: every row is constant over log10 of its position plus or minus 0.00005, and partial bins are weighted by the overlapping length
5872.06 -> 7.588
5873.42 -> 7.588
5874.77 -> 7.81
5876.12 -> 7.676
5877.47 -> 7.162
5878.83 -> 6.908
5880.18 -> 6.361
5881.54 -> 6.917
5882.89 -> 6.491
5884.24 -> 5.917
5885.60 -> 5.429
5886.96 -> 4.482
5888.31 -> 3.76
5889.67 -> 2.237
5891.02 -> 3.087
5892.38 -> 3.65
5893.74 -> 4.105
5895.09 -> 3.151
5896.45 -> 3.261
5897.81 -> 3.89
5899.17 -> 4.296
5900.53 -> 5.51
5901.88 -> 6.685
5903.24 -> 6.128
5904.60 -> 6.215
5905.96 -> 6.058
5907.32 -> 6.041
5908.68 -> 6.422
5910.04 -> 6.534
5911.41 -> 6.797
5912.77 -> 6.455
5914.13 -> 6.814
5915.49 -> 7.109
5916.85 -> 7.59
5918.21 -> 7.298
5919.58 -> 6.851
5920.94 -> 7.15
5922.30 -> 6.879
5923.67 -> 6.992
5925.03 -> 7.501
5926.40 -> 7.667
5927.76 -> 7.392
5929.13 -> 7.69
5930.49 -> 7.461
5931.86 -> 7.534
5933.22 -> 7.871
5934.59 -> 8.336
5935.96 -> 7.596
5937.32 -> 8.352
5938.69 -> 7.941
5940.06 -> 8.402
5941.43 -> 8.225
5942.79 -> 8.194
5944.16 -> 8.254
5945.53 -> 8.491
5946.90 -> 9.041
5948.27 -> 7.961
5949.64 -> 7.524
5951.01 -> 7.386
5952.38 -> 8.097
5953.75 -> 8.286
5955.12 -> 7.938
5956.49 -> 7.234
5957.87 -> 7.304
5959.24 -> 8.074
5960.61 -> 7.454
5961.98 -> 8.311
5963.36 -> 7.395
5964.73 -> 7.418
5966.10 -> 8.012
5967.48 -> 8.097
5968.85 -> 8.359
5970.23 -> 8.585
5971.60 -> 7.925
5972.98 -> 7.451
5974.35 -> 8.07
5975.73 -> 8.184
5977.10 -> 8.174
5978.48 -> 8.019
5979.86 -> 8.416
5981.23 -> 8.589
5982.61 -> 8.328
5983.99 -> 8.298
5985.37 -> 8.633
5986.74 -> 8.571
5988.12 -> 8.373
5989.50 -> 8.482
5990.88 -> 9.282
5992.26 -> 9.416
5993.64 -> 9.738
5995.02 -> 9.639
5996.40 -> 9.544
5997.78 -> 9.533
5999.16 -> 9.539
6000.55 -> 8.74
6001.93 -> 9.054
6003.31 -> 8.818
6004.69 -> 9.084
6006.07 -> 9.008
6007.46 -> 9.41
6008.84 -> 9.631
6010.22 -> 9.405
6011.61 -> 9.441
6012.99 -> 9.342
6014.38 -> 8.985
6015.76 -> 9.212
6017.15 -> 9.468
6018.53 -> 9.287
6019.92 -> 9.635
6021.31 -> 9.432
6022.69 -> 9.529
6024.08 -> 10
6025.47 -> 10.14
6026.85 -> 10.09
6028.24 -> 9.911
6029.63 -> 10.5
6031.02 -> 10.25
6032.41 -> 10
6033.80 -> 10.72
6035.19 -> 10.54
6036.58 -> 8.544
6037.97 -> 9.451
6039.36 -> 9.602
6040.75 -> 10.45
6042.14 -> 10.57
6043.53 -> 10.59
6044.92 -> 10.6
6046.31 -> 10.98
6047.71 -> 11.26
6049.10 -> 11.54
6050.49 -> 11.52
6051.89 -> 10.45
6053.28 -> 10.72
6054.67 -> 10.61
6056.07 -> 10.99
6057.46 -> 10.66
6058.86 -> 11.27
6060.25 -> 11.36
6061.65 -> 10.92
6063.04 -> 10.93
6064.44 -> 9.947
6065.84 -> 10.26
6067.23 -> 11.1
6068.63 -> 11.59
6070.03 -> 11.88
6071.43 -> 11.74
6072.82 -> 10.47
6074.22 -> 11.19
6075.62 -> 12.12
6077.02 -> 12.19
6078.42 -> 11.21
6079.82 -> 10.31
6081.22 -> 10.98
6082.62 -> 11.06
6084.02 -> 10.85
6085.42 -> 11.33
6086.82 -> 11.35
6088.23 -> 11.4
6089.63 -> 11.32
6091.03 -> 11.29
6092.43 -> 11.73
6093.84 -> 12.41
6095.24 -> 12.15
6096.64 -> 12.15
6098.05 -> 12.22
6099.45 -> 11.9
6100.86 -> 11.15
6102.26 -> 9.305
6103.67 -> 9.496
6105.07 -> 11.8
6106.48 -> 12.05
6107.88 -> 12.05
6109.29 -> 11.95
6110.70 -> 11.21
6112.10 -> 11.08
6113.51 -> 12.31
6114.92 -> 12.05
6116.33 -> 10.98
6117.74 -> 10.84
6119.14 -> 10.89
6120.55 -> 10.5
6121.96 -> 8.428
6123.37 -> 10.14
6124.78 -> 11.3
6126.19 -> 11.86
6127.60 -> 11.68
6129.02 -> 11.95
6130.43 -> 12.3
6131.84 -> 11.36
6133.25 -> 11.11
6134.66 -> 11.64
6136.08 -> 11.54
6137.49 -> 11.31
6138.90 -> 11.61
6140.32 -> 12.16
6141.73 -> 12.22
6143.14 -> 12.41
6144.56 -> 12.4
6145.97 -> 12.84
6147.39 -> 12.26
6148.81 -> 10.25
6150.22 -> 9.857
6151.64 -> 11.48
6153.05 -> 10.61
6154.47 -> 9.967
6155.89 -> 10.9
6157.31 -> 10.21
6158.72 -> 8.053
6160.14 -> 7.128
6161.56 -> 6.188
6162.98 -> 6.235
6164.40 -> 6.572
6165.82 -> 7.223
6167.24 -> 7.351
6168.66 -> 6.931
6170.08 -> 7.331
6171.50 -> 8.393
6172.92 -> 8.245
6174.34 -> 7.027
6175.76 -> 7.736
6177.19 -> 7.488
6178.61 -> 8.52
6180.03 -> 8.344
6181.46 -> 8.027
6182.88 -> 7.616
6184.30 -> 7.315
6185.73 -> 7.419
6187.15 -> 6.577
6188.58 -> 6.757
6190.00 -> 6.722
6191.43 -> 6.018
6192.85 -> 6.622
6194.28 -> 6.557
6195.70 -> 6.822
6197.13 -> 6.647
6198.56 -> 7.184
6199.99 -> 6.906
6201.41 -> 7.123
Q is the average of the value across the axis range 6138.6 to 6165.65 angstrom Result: 10.1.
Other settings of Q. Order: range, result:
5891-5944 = 6.61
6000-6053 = 9.89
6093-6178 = 10.4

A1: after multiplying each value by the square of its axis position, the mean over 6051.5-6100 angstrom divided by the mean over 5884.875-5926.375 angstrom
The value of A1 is 2.11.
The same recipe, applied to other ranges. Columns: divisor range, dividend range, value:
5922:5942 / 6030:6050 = 1.39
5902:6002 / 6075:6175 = 1.43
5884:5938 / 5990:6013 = 1.57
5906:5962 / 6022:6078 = 1.47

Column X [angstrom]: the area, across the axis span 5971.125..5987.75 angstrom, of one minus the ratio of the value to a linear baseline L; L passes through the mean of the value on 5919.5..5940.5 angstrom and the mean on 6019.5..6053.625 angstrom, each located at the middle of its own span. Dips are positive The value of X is 1.2 angstrom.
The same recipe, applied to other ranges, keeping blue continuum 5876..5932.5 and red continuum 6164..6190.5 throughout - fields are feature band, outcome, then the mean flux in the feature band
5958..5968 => -2.30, 7.79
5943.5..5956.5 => -3.73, 8.06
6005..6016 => -4.54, 9.3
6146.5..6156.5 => -4.72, 10.8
